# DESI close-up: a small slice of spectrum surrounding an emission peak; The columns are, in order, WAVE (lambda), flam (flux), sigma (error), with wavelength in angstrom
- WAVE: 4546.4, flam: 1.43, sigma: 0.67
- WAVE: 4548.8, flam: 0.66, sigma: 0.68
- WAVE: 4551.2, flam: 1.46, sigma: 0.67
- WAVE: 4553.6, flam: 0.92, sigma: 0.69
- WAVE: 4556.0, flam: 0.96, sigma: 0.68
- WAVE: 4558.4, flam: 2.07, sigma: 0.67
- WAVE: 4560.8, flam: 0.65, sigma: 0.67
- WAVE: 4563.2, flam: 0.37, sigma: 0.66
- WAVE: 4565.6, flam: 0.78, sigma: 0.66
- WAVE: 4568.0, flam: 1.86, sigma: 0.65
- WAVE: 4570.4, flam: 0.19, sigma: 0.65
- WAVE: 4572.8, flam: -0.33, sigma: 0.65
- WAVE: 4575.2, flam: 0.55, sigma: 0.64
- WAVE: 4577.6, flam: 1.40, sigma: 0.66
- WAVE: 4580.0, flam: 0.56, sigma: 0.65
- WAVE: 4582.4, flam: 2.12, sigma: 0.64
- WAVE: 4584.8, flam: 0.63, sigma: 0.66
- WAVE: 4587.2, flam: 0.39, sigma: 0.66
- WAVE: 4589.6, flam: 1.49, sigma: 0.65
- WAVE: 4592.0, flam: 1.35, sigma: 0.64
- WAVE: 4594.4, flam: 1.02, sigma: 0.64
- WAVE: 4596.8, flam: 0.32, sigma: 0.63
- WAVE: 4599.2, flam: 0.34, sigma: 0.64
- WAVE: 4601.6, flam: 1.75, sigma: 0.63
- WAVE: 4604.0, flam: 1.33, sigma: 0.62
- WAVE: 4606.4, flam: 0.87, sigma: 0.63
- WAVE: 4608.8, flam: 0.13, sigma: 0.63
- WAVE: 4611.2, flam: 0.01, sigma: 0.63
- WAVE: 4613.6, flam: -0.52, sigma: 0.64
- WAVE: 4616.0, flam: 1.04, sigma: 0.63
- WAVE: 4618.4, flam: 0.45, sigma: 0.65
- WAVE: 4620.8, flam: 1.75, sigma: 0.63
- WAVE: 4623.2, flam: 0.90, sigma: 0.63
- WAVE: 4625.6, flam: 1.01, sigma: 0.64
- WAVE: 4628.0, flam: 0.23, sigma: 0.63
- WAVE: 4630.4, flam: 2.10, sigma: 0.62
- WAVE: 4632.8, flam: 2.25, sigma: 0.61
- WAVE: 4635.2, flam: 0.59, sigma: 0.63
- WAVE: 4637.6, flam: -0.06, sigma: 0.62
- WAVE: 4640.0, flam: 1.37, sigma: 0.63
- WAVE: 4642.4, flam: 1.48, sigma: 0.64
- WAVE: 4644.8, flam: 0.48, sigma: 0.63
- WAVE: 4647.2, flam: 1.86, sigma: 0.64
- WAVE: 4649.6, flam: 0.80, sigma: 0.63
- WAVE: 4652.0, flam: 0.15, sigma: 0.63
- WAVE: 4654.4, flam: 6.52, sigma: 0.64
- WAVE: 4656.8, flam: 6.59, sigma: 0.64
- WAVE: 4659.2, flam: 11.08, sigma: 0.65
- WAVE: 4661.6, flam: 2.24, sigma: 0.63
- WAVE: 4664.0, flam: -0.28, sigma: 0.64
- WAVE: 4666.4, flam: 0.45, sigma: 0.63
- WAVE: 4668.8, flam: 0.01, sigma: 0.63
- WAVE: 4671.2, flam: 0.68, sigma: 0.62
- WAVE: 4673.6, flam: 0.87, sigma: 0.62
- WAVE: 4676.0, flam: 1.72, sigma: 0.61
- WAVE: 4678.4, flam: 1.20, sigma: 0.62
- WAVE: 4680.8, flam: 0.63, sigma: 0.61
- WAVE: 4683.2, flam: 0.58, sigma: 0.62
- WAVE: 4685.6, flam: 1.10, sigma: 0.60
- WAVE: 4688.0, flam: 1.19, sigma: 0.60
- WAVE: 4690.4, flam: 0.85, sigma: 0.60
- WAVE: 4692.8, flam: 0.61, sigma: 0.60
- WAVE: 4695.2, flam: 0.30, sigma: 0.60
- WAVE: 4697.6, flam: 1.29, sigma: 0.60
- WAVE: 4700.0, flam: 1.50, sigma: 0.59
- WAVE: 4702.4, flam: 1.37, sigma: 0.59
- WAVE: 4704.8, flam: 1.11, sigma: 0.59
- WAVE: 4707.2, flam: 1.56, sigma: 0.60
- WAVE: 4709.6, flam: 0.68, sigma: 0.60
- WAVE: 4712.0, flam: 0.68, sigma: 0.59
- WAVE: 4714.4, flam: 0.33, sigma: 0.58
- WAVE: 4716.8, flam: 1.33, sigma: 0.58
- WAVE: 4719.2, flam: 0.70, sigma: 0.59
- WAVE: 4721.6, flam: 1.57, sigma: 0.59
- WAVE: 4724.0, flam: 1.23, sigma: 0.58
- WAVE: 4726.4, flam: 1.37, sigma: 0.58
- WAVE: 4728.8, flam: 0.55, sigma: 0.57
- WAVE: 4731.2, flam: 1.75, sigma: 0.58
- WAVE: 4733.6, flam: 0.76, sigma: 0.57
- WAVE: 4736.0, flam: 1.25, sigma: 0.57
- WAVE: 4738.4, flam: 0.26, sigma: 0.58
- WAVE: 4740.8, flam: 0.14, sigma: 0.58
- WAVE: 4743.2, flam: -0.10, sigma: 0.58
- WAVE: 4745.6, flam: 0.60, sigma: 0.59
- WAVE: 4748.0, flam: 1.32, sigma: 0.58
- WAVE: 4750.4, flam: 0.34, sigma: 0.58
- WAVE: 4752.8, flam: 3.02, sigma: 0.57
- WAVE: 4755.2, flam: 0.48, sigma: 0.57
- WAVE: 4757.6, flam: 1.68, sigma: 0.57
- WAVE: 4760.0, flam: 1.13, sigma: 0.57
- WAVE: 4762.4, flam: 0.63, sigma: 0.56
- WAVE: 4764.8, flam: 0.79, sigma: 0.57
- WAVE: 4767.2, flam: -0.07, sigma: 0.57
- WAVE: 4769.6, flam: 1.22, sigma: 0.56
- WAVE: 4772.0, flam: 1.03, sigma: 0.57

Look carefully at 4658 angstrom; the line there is [O II] 3727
